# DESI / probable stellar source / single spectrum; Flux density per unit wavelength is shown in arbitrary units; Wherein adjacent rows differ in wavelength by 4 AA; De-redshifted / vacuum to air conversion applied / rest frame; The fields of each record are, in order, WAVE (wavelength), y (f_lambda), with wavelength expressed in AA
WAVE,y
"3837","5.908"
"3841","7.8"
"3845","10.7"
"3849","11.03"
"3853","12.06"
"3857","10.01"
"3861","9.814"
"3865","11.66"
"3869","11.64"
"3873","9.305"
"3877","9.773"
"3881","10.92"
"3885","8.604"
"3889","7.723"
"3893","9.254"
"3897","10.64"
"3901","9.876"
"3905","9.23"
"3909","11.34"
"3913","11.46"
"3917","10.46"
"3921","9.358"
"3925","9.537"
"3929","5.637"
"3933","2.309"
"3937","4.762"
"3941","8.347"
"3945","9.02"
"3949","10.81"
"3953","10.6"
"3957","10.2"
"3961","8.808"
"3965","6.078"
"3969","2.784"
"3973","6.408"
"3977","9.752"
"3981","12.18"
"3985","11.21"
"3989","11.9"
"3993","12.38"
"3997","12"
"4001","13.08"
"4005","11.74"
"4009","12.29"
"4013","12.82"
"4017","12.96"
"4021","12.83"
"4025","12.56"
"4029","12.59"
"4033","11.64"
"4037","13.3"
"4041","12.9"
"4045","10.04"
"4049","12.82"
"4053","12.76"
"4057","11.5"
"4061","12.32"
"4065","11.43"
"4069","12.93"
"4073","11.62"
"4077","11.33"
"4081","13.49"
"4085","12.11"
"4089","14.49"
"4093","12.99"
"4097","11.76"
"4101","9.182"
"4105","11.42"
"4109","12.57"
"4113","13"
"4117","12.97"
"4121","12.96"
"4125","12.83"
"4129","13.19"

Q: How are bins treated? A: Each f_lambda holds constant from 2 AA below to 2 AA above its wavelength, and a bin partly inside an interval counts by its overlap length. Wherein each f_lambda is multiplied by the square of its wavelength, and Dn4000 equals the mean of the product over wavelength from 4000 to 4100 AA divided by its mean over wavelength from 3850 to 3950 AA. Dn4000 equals 1.4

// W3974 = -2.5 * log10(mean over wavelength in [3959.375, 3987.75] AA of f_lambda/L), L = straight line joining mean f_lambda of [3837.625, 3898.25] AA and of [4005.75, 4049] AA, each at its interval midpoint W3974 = 0.368 mag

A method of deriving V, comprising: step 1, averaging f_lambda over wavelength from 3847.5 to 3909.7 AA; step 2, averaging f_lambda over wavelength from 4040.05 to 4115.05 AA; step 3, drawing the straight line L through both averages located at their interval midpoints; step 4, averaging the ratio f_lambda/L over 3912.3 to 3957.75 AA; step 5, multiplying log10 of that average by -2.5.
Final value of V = 0.26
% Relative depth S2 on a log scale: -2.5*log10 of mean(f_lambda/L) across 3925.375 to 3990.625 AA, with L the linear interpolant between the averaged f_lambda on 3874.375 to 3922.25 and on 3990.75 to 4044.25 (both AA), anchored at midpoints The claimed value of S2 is 0.344 mag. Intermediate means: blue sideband 9.89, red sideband 12.5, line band 8.19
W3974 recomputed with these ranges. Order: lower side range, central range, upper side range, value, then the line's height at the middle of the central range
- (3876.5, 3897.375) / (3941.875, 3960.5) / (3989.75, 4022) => 0.115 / 11.1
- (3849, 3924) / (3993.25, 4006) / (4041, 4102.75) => -0.090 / 11.3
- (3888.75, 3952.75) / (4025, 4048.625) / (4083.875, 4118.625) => -0.108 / 11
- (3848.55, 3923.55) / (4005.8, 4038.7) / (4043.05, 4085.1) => -0.089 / 11.6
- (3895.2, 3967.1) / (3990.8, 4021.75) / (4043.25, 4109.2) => -0.192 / 10.5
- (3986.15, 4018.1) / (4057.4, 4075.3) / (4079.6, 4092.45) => 0.093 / 13.1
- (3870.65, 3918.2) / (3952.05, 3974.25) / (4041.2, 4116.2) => 0.405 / 10.7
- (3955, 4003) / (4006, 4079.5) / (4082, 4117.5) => -0.113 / 11.1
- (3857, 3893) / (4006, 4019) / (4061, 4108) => -0.116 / 11.3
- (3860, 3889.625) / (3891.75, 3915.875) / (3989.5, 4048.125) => 0.018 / 10.5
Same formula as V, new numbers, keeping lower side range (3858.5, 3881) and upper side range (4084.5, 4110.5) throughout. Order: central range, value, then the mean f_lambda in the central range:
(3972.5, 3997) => 0.03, 11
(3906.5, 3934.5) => 0.23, 8.71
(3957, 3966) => 0.33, 8.21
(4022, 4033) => -0.08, 12.4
